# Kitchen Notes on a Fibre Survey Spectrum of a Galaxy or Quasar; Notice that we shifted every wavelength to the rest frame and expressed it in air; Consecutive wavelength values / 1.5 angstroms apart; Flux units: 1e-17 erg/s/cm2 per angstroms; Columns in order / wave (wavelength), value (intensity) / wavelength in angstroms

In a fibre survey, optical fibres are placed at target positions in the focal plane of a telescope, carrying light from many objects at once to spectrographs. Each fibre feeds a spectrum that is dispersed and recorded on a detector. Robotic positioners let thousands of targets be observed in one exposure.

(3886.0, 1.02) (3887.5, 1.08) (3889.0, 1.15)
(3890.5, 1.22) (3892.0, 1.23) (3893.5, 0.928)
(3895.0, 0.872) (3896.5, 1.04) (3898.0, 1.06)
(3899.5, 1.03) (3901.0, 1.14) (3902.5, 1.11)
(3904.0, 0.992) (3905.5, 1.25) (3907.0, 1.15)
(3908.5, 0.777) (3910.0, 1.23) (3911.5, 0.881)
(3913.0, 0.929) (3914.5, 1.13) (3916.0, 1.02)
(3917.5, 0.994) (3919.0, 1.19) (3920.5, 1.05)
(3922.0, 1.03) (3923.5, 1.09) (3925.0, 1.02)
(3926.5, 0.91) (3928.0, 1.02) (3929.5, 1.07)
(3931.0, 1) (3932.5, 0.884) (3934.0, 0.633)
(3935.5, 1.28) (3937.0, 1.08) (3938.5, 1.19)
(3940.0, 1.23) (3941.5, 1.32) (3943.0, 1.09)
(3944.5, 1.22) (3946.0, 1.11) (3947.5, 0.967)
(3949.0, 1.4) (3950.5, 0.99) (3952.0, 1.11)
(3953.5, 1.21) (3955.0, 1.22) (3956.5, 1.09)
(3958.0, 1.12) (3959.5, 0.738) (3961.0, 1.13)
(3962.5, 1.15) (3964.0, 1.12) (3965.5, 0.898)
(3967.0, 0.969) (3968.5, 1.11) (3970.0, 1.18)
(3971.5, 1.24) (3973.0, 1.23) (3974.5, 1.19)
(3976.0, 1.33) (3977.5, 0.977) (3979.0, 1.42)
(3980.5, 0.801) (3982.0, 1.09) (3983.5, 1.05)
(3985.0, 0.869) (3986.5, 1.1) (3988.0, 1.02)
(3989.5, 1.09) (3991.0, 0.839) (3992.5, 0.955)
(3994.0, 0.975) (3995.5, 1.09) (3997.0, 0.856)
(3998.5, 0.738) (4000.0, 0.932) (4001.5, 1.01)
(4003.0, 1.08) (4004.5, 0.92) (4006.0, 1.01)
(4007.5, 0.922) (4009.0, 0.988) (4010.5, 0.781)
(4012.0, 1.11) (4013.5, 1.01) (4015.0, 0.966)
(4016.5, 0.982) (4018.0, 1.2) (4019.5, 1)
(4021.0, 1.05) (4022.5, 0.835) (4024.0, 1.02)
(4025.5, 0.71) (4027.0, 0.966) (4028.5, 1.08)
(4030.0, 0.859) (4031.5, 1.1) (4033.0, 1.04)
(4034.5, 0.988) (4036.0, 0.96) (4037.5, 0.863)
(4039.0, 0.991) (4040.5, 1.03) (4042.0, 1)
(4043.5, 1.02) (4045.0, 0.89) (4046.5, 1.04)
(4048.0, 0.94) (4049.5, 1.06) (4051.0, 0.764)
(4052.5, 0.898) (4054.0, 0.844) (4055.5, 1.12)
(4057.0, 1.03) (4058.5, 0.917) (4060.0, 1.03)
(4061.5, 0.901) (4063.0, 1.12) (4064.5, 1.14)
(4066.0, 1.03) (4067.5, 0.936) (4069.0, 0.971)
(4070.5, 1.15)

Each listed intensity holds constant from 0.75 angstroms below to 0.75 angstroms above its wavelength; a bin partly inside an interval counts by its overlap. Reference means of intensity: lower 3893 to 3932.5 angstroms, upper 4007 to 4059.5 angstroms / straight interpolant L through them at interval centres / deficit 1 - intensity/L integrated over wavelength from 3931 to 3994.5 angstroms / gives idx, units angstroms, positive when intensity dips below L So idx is -4.9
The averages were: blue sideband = 1.03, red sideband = 0.971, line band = 1.09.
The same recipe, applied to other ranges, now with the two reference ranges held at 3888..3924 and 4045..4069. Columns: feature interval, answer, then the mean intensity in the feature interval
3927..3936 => 0.67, 0.971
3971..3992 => -1.31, 1.09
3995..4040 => 1.53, 0.968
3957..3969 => 0.03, 1.03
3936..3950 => -1.81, 1.18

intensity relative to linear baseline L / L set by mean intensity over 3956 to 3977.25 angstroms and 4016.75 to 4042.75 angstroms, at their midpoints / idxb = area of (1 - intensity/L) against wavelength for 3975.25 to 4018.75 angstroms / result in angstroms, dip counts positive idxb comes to 1.7 angstroms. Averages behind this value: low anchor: 1.1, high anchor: 0.982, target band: 1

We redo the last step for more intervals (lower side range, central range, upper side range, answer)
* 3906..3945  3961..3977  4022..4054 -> -1.9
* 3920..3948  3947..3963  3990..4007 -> -1.2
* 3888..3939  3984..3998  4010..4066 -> 0.4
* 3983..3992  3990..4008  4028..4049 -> 0.8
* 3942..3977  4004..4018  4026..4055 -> 0.6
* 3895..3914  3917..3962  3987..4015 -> -2.9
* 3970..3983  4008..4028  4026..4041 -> 1.1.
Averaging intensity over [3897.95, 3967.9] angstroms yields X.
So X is 1.07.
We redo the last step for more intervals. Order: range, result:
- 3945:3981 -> 1.12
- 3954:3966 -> 1.06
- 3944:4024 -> 1.04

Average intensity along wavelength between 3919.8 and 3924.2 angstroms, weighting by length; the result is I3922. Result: 1.06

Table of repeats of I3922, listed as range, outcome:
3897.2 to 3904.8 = 1.07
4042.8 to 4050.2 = 0.989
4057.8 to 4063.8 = 0.994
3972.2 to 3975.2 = 1.21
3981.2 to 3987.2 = 1.02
